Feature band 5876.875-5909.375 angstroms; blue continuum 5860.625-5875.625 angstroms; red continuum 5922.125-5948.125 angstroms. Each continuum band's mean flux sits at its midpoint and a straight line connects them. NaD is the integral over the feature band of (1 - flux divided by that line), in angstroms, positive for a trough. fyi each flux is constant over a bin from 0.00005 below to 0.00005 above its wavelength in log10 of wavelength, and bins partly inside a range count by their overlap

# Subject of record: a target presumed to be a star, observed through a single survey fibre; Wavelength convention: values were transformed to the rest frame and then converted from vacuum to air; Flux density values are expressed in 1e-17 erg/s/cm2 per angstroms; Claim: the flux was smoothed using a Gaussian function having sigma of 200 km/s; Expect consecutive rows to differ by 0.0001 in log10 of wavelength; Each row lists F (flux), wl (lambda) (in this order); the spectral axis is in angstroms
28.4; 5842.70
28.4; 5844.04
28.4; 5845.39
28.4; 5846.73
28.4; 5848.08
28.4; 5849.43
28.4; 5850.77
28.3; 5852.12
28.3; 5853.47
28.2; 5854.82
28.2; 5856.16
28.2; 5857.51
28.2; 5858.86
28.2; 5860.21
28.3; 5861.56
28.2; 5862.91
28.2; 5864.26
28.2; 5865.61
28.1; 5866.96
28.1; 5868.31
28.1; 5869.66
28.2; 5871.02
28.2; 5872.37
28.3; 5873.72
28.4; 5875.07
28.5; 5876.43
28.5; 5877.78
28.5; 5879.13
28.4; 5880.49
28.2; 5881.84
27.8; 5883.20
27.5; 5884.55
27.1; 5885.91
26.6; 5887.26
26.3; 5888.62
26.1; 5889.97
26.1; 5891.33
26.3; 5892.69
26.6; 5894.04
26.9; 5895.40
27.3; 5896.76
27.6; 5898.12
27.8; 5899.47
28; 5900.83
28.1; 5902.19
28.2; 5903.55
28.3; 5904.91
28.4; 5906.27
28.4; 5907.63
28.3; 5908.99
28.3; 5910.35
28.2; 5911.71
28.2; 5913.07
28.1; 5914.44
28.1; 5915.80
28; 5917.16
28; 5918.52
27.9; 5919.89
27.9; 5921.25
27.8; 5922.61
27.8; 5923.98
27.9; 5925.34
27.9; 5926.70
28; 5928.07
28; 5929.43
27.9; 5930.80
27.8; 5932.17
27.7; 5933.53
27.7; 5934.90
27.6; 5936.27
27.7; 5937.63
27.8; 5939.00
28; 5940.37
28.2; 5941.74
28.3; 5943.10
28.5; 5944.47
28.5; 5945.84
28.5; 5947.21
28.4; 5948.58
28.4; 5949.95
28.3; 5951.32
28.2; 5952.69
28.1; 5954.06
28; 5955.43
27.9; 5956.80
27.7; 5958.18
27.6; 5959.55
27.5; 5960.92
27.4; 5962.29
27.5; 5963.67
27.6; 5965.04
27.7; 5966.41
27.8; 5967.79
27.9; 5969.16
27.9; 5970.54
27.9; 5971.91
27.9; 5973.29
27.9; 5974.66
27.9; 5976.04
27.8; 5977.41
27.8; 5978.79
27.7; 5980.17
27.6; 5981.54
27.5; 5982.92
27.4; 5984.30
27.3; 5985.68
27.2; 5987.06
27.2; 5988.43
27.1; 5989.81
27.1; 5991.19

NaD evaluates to 0.7 angstroms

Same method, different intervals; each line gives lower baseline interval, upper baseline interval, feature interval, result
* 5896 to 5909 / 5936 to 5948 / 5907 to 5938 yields 0.1 angstroms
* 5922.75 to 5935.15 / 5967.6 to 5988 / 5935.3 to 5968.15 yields -0.2 angstroms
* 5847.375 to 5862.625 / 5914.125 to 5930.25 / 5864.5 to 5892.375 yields 0.4 angstroms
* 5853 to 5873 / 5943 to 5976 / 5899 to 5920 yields -0.1 angstroms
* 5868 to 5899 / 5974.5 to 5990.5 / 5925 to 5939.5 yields -0.1 angstroms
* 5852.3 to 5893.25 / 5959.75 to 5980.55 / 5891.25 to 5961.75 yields -0.3 angstroms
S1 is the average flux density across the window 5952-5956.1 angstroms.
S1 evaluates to 28.1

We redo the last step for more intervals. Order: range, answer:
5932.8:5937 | 27.7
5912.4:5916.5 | 28.1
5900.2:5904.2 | 28.1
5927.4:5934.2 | 27.9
